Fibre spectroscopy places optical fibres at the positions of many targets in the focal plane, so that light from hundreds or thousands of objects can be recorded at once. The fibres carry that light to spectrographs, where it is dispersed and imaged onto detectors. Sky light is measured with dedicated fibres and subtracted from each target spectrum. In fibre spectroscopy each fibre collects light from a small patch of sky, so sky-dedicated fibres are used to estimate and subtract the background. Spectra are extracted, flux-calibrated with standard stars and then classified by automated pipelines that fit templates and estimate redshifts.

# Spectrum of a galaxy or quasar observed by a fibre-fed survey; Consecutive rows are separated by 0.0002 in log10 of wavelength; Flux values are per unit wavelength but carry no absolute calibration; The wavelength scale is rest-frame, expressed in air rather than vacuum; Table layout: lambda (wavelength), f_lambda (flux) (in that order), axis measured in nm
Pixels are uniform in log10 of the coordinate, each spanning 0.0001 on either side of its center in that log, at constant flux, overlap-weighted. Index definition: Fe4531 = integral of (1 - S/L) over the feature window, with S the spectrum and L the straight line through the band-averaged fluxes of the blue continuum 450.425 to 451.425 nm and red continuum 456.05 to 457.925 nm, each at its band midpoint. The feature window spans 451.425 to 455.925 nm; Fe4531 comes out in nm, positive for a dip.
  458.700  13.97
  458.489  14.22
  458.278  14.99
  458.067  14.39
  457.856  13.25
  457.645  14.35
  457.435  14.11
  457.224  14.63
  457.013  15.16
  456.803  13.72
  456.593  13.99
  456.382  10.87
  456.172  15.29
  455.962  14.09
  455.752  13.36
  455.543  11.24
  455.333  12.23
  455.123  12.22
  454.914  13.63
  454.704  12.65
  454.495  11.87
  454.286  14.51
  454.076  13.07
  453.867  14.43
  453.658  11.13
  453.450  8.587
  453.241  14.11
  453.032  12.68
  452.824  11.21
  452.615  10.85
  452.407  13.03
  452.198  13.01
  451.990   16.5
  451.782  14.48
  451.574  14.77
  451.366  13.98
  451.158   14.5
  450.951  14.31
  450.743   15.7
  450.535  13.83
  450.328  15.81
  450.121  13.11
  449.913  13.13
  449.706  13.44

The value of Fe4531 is 0.44 nm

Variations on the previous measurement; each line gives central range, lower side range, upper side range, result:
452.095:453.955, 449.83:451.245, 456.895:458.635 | 0.29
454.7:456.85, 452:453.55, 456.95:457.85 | 0.09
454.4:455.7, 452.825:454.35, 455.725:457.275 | 0.08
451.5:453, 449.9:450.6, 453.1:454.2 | -0.03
